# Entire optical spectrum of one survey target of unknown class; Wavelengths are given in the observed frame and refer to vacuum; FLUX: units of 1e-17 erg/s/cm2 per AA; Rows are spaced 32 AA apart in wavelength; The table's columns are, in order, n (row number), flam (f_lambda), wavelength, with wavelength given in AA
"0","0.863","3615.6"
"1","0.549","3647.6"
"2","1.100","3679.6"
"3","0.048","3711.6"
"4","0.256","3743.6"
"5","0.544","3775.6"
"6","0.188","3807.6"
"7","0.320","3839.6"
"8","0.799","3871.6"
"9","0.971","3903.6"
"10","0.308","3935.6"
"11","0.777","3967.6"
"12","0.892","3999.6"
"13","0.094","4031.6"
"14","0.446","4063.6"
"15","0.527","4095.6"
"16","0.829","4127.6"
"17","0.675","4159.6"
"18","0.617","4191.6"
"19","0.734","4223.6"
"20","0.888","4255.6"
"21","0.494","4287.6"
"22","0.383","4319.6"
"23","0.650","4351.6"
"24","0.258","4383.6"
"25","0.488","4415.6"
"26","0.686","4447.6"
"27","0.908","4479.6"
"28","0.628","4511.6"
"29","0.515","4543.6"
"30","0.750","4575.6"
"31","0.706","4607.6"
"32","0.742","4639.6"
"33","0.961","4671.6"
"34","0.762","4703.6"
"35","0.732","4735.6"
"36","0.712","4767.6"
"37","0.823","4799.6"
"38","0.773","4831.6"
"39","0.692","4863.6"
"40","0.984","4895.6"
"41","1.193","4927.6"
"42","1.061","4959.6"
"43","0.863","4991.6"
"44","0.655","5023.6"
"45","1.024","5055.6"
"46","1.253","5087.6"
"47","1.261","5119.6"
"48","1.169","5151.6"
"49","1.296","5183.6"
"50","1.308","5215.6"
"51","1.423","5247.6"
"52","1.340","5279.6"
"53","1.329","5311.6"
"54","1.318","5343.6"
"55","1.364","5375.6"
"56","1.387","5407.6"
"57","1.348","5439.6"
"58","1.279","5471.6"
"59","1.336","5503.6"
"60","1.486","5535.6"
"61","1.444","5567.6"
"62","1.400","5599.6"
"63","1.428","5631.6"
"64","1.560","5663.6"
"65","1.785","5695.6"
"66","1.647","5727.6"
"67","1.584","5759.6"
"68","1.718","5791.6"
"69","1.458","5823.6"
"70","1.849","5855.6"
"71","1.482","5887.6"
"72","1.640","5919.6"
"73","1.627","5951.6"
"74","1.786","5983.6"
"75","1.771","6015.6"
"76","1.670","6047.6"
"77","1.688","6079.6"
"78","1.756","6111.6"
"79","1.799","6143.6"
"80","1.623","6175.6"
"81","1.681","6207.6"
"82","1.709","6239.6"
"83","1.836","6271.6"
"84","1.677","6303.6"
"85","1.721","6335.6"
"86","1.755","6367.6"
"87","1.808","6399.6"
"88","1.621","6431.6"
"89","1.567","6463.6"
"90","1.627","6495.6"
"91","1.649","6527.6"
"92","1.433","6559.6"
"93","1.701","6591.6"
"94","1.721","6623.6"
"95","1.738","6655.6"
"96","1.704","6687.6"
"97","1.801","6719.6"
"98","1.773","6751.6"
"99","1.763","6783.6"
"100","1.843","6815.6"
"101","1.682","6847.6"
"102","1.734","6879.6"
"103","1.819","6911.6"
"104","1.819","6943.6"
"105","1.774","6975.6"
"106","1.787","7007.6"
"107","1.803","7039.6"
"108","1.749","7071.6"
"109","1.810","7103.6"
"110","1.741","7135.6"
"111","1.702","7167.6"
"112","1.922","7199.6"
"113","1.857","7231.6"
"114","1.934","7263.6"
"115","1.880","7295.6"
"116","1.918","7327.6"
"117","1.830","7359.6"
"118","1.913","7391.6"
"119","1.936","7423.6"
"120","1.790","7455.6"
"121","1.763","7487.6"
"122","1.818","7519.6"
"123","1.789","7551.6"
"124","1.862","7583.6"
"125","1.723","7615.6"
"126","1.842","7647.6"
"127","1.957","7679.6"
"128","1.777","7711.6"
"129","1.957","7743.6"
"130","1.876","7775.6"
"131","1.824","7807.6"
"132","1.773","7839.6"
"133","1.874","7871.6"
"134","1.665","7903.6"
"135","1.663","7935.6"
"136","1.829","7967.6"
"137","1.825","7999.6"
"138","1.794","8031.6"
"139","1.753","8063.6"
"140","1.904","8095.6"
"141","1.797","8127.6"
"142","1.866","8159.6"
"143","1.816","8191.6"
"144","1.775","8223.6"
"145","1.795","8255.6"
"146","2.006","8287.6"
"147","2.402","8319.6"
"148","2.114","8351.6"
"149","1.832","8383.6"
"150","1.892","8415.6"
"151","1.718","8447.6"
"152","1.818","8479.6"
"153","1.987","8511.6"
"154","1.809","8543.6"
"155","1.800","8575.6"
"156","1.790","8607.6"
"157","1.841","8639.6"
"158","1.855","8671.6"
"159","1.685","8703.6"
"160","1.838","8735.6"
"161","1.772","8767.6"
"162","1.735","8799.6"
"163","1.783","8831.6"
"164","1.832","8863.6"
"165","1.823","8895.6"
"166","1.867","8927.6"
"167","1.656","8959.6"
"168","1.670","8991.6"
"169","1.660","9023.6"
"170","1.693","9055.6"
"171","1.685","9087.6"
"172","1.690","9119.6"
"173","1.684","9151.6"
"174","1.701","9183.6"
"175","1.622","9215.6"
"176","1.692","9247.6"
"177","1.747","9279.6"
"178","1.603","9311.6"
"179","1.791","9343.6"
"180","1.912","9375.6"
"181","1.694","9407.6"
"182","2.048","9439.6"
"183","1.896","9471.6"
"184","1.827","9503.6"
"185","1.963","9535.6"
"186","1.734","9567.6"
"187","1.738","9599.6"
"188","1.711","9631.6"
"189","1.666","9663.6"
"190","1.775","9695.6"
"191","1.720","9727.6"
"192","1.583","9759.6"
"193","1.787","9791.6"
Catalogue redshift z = 0.267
